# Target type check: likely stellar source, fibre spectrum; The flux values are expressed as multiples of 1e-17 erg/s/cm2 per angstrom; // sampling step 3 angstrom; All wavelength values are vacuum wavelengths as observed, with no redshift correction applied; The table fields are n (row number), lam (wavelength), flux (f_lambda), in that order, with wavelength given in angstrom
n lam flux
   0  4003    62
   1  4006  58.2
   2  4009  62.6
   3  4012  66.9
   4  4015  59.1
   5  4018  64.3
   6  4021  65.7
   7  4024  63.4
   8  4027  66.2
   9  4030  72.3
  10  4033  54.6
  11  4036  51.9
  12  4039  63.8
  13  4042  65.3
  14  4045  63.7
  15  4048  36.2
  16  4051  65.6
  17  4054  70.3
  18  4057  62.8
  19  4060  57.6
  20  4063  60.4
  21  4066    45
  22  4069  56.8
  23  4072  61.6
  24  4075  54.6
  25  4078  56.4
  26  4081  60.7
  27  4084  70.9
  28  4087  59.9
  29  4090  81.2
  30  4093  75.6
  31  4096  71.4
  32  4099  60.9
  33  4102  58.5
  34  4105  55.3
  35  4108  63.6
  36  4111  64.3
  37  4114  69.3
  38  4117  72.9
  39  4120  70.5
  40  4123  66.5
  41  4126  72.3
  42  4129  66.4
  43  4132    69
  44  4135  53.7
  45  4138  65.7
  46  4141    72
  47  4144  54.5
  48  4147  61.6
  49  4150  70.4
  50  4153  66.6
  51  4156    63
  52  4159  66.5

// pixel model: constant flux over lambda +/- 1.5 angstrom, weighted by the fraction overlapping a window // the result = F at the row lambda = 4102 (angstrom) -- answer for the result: 58.5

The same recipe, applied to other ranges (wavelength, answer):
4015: 59.1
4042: 65.3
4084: 70.9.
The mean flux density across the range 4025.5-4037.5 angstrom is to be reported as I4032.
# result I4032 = 61.2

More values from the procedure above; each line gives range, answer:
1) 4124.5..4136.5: 65.4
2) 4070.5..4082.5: 58.3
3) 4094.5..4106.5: 61.5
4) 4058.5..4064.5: 59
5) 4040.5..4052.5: 57.7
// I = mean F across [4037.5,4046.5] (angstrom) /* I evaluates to 64.3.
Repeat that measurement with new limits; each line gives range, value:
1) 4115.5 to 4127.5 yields 70.5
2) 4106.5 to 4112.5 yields 63.9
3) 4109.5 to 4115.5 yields 66.8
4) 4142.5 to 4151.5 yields 62.2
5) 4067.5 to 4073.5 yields 59.2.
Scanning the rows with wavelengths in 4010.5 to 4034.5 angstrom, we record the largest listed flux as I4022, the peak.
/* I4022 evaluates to 72.3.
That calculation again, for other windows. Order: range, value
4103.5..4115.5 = 69.3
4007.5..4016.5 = 66.9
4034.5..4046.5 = 65.3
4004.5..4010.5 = 62.6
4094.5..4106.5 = 71.4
